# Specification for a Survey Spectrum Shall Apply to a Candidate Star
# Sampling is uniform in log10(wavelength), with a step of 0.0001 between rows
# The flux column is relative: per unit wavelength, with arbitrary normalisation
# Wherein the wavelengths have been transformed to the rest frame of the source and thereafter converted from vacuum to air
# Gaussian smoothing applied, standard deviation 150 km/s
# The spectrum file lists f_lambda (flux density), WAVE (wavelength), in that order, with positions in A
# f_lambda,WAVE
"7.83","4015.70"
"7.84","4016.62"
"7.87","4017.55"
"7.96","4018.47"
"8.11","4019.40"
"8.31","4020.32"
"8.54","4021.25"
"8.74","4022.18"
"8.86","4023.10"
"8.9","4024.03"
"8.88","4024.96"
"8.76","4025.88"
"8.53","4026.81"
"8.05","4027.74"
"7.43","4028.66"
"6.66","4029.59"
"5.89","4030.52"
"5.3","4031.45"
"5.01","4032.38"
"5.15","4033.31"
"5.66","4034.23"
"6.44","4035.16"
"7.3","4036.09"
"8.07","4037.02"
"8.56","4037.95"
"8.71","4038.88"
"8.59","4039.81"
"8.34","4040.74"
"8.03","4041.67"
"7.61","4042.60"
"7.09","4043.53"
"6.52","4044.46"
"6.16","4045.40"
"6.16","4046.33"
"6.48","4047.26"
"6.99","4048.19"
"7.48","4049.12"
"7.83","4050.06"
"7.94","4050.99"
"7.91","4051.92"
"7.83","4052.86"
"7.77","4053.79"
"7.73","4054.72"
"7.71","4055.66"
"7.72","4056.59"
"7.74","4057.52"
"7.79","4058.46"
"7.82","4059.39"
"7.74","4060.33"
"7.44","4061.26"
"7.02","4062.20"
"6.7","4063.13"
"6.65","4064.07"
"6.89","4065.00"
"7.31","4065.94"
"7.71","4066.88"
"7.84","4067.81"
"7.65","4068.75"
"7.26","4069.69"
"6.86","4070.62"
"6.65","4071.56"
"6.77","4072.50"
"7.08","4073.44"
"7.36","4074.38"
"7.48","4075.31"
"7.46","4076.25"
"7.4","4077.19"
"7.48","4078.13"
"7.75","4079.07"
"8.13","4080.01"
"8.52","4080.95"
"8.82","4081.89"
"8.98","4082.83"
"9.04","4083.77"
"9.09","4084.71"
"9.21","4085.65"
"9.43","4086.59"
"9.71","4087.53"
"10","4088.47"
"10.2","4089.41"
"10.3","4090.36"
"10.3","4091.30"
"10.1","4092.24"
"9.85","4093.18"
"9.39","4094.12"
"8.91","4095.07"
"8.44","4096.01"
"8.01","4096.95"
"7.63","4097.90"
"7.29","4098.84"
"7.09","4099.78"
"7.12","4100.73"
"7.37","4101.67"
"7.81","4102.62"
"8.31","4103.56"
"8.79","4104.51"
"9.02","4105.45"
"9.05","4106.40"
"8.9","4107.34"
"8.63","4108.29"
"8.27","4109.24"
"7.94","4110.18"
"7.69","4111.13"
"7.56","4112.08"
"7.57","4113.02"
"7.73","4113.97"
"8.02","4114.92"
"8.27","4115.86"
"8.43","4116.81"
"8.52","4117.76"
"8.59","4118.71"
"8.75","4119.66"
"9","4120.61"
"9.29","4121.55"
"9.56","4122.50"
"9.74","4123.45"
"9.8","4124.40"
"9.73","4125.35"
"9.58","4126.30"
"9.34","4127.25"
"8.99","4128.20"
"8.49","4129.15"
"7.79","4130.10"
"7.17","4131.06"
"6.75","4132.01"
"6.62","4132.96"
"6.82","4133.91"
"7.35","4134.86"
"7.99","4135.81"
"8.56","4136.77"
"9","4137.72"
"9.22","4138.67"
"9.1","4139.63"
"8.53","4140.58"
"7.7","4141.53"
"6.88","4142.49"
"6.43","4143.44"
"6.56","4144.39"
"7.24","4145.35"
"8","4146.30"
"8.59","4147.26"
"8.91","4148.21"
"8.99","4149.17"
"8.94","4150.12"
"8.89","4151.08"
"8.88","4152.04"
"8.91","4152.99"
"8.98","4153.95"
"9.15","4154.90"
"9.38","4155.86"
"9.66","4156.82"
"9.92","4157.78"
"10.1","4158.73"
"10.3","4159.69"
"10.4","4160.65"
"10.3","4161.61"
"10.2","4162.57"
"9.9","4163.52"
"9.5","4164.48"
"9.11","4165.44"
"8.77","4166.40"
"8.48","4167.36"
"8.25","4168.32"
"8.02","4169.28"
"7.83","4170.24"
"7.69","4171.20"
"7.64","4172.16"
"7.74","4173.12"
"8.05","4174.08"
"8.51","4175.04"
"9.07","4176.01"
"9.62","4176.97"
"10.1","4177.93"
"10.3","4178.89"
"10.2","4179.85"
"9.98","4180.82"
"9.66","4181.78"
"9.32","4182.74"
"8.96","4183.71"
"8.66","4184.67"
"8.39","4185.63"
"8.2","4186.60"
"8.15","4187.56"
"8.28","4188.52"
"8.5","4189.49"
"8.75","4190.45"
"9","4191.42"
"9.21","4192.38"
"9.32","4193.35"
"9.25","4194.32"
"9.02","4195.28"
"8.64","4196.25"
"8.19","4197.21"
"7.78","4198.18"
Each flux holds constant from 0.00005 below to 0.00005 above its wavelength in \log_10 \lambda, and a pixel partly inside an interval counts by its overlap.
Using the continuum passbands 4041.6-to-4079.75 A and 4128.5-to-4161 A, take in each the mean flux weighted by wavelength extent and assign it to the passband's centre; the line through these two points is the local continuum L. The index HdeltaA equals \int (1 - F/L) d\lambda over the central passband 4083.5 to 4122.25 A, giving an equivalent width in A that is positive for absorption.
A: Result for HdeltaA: -3.9 A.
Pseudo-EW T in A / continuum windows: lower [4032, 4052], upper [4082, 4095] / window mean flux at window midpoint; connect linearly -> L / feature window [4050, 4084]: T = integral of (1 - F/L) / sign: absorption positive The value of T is 3.5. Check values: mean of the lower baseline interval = 7.18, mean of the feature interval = 7.6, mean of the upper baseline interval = 9.62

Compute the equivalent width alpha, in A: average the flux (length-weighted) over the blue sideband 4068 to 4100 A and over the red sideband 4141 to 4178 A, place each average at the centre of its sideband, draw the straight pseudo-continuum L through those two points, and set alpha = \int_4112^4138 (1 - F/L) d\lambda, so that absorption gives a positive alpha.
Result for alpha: 0.57 A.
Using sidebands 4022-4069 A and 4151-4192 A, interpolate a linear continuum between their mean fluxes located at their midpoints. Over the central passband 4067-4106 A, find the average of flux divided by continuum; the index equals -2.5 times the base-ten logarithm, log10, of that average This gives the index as -0.05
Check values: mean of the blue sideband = 7.42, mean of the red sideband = 9.07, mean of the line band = 8.34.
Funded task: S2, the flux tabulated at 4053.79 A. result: 7.77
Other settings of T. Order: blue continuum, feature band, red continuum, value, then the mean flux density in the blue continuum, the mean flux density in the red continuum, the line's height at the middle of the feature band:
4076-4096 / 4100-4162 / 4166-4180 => 2.3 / 9.05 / 8.65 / 8.85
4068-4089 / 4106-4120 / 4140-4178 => 0.2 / 8.1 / 8.74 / 8.38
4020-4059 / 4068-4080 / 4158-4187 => 0.9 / 7.5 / 9.12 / 7.92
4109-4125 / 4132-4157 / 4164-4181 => 1.2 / 8.53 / 8.8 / 8.67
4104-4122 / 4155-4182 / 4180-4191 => -1.5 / 8.42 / 8.84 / 8.74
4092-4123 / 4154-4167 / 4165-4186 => -1.4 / 8.38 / 8.84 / 8.74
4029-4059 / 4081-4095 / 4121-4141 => -3.0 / 7.2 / 8.55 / 7.88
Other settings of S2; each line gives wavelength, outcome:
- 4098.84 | 7.29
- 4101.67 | 7.37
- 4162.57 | 10.2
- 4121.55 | 9.29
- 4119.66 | 8.75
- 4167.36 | 8.48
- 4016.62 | 7.84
